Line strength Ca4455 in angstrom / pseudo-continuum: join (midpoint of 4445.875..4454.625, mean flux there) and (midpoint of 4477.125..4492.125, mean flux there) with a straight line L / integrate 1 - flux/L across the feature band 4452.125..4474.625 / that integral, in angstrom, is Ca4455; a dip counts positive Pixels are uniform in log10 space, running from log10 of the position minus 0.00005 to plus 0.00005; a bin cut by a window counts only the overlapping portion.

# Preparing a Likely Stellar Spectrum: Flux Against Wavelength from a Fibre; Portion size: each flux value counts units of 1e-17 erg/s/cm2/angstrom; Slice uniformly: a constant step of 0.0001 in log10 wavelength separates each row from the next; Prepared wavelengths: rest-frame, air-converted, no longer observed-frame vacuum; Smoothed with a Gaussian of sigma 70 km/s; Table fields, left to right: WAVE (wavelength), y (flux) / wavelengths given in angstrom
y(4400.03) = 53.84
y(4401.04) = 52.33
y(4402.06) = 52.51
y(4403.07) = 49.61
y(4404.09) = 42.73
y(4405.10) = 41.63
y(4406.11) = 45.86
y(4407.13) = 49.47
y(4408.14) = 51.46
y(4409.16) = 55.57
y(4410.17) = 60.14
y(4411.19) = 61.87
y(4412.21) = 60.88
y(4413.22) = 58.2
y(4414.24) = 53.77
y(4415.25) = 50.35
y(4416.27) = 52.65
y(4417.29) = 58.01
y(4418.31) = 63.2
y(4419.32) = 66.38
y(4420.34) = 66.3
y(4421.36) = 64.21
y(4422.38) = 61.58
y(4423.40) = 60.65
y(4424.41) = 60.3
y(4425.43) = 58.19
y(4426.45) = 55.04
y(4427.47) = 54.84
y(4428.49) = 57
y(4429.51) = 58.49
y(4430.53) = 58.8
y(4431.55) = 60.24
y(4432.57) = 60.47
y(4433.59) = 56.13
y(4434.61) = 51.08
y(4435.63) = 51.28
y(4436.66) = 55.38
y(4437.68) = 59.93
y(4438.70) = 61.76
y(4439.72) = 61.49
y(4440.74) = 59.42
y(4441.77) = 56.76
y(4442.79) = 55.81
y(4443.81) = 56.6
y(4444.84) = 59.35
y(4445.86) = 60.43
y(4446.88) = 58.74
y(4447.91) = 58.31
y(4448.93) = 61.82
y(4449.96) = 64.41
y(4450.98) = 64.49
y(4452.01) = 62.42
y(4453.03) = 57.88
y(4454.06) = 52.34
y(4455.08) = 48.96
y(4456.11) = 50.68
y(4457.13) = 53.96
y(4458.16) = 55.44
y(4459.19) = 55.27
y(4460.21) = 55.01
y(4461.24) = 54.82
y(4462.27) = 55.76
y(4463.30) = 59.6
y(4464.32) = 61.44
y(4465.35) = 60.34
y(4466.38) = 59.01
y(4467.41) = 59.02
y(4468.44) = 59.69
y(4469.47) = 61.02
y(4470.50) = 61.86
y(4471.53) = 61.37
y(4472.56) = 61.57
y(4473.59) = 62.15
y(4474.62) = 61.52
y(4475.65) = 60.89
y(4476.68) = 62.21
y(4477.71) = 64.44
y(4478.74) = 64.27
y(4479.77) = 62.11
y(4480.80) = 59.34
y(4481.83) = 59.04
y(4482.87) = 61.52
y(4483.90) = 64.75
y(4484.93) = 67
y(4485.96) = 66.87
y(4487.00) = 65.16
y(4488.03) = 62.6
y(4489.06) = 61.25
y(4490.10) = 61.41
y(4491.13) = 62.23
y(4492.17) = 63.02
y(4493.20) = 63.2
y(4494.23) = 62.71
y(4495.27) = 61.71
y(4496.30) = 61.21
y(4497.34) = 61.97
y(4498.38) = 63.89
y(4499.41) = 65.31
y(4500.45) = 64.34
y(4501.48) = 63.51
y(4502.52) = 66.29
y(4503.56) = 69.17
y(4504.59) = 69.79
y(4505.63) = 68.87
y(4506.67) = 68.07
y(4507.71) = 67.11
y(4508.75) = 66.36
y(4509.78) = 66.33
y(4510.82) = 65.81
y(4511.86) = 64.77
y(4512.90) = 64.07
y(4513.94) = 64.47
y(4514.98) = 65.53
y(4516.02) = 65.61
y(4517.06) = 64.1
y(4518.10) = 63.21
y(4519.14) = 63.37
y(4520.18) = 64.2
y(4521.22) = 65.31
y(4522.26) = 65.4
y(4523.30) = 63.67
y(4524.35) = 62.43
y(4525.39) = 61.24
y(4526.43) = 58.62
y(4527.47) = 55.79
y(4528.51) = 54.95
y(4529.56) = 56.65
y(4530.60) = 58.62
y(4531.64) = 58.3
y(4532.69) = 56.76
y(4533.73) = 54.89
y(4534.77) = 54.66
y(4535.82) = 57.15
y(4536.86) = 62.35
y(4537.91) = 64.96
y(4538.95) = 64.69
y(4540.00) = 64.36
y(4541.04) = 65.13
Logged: 1.3 angstrom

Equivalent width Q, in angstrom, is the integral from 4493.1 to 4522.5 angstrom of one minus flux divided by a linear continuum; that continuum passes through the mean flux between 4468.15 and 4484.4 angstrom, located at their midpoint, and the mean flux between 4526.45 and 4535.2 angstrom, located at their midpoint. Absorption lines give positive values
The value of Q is -3.2 angstrom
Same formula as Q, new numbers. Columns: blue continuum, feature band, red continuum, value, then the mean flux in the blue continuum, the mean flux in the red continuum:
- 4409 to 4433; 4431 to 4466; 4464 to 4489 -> 1.71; 59.1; 62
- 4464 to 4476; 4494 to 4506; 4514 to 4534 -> -0.77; 60.8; 61.1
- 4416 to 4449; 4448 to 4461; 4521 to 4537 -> 0.43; 58.8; 59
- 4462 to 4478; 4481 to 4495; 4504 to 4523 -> -0.05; 60.8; 65.7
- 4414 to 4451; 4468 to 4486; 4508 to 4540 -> -0.58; 58.7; 61.9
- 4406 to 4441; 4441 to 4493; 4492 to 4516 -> 1.58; 57.9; 65.2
